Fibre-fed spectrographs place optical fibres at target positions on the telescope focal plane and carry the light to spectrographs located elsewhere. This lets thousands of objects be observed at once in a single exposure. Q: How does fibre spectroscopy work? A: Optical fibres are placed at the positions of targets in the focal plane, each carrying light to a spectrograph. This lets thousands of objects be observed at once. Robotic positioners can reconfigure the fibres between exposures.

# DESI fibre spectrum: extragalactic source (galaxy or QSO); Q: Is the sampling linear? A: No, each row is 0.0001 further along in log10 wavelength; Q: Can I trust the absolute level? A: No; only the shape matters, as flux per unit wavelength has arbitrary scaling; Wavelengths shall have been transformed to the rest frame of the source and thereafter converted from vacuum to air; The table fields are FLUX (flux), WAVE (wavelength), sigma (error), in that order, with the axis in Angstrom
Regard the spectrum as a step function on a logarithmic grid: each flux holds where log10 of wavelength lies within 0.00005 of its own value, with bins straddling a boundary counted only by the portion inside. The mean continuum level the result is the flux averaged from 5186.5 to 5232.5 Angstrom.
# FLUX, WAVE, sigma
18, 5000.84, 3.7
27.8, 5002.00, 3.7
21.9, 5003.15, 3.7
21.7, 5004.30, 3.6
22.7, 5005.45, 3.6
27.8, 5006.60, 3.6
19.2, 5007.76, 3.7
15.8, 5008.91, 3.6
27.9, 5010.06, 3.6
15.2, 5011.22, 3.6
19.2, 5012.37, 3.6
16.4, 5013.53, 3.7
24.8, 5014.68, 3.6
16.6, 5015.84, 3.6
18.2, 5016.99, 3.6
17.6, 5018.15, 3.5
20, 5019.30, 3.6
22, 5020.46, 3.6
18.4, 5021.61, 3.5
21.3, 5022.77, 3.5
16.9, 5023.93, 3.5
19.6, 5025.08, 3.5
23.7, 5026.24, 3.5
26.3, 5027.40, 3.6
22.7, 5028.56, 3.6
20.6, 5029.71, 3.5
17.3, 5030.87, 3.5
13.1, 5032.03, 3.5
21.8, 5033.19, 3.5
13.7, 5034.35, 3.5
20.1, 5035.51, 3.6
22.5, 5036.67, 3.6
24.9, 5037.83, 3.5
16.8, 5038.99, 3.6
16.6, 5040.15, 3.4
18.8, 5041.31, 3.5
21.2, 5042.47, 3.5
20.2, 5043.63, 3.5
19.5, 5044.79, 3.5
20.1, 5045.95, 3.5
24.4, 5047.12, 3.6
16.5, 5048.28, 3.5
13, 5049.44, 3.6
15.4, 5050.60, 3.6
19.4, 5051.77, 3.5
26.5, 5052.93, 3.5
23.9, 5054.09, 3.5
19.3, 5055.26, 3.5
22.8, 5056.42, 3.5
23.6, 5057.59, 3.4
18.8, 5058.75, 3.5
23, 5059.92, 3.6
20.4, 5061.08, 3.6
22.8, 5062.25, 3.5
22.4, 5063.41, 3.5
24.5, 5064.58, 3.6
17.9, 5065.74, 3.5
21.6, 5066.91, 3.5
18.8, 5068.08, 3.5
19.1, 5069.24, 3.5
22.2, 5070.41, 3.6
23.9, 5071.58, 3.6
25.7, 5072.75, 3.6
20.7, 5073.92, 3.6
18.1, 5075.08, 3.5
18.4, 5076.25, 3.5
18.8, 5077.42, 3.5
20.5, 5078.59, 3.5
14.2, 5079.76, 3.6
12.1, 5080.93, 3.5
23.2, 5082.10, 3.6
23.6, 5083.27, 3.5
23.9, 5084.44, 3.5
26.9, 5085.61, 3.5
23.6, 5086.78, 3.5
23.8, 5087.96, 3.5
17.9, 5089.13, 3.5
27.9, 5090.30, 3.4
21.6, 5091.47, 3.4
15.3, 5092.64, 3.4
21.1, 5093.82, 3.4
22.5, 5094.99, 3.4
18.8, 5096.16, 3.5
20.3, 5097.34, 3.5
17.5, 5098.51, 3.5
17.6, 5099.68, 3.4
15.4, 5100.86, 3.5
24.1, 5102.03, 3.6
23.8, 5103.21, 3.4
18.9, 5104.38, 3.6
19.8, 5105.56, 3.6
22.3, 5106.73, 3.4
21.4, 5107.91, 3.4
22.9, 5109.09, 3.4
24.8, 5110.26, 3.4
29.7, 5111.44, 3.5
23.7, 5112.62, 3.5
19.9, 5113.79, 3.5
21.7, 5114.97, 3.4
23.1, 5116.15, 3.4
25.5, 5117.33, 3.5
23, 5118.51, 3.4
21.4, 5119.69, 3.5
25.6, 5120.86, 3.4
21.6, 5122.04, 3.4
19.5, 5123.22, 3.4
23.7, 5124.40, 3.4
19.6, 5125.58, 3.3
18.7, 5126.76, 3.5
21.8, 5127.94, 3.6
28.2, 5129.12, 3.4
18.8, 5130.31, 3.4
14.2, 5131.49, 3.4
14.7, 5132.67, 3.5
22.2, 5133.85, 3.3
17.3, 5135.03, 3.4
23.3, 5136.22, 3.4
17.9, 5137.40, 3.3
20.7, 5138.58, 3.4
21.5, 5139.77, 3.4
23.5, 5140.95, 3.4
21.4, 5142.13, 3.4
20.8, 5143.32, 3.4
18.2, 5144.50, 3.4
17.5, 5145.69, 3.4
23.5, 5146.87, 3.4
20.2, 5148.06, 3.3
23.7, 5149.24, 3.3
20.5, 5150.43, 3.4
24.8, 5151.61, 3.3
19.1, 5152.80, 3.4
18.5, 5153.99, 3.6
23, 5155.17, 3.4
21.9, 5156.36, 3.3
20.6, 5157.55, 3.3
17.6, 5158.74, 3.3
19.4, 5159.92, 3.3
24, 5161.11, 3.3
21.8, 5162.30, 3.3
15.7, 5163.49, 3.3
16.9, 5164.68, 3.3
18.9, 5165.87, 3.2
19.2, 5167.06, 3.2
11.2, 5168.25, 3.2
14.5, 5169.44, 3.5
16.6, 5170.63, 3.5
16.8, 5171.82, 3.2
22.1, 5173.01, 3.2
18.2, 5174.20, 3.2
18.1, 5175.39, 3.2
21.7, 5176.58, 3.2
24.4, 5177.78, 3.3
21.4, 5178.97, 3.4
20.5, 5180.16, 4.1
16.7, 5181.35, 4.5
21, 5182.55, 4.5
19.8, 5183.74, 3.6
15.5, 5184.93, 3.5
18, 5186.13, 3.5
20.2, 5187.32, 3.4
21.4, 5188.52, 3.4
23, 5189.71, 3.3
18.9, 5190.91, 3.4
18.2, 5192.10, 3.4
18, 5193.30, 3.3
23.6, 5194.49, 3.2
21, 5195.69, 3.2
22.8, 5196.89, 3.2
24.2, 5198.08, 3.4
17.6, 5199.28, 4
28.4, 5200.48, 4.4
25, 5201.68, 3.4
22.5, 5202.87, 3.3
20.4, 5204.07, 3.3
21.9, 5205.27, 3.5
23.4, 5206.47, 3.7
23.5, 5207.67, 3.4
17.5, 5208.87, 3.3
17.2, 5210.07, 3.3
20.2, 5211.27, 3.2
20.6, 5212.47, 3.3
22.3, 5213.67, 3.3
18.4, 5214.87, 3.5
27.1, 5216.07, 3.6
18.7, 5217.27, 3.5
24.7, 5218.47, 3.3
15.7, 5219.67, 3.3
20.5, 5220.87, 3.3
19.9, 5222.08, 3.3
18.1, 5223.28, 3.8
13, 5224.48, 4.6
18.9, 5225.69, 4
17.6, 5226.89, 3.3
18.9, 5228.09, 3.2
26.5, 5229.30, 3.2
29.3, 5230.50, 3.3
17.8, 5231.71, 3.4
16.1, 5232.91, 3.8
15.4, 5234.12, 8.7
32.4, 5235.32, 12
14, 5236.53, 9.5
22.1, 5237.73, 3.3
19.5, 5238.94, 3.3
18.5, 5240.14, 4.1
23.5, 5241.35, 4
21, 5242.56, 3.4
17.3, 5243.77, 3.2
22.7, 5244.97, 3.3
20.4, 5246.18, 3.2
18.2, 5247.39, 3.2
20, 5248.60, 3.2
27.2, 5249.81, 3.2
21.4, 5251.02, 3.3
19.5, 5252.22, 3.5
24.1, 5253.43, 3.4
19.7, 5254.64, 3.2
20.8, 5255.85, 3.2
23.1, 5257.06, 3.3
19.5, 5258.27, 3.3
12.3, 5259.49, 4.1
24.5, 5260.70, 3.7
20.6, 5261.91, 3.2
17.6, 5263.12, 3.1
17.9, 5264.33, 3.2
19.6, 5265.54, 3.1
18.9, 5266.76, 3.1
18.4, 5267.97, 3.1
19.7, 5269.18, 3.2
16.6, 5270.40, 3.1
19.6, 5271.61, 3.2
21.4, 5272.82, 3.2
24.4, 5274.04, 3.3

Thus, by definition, 20.9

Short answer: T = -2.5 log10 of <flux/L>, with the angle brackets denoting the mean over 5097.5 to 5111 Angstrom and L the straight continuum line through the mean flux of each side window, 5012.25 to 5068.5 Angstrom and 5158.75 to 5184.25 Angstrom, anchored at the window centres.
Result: -0.07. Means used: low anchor 20.1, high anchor 19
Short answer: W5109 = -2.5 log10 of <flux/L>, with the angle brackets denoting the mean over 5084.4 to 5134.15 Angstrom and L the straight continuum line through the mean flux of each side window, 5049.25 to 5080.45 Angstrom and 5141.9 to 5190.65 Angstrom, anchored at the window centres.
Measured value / -0.069 mag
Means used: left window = 20.6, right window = 19.7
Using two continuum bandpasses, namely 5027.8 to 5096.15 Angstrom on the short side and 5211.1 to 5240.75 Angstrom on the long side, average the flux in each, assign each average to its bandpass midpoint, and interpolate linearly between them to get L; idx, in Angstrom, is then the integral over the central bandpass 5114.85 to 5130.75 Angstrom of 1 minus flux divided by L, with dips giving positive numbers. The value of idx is -1.5 Angstrom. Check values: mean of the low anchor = 20.5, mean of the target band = 22.3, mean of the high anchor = 20.3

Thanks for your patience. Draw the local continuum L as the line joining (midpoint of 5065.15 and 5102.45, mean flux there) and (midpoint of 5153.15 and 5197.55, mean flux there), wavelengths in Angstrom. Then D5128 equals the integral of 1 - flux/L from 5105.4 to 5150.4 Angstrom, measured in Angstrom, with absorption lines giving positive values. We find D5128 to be -3.3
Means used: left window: 20.5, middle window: 21.5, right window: 19.5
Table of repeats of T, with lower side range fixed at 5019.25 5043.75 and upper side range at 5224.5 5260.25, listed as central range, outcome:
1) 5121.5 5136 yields 0.01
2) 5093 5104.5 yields 0.01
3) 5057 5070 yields -0.06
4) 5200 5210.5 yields -0.09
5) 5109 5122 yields -0.18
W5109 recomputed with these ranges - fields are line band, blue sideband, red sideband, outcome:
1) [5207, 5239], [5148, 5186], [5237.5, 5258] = 0.02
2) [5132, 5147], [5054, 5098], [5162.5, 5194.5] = -0.02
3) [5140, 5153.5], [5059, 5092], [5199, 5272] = -0.01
